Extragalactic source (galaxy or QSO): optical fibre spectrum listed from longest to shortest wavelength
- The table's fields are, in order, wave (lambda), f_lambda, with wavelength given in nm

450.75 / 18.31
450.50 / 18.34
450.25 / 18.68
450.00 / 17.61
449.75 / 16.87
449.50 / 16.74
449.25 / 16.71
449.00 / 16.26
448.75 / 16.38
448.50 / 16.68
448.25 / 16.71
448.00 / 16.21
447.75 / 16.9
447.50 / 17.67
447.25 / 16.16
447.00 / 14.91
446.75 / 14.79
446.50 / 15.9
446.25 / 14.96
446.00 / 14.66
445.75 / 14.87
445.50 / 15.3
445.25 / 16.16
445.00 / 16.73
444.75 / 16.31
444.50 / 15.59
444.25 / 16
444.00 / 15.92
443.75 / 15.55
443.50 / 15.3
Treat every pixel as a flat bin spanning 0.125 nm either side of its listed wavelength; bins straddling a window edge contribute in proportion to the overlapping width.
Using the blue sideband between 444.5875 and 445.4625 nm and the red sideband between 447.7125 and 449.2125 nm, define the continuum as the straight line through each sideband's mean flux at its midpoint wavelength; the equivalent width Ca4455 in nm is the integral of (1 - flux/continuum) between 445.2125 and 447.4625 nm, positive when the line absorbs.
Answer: 0.14 nm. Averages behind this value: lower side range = 16.3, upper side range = 16.5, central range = 15.4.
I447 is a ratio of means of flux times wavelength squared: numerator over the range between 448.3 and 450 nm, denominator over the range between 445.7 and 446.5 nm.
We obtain 1.13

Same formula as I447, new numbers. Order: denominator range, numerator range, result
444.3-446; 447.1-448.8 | 1.07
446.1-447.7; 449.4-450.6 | 1.13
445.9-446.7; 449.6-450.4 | 1.19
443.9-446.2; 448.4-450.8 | 1.12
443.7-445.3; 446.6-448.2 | 1.02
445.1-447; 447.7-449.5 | 1.10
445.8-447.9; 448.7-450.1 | 1.08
